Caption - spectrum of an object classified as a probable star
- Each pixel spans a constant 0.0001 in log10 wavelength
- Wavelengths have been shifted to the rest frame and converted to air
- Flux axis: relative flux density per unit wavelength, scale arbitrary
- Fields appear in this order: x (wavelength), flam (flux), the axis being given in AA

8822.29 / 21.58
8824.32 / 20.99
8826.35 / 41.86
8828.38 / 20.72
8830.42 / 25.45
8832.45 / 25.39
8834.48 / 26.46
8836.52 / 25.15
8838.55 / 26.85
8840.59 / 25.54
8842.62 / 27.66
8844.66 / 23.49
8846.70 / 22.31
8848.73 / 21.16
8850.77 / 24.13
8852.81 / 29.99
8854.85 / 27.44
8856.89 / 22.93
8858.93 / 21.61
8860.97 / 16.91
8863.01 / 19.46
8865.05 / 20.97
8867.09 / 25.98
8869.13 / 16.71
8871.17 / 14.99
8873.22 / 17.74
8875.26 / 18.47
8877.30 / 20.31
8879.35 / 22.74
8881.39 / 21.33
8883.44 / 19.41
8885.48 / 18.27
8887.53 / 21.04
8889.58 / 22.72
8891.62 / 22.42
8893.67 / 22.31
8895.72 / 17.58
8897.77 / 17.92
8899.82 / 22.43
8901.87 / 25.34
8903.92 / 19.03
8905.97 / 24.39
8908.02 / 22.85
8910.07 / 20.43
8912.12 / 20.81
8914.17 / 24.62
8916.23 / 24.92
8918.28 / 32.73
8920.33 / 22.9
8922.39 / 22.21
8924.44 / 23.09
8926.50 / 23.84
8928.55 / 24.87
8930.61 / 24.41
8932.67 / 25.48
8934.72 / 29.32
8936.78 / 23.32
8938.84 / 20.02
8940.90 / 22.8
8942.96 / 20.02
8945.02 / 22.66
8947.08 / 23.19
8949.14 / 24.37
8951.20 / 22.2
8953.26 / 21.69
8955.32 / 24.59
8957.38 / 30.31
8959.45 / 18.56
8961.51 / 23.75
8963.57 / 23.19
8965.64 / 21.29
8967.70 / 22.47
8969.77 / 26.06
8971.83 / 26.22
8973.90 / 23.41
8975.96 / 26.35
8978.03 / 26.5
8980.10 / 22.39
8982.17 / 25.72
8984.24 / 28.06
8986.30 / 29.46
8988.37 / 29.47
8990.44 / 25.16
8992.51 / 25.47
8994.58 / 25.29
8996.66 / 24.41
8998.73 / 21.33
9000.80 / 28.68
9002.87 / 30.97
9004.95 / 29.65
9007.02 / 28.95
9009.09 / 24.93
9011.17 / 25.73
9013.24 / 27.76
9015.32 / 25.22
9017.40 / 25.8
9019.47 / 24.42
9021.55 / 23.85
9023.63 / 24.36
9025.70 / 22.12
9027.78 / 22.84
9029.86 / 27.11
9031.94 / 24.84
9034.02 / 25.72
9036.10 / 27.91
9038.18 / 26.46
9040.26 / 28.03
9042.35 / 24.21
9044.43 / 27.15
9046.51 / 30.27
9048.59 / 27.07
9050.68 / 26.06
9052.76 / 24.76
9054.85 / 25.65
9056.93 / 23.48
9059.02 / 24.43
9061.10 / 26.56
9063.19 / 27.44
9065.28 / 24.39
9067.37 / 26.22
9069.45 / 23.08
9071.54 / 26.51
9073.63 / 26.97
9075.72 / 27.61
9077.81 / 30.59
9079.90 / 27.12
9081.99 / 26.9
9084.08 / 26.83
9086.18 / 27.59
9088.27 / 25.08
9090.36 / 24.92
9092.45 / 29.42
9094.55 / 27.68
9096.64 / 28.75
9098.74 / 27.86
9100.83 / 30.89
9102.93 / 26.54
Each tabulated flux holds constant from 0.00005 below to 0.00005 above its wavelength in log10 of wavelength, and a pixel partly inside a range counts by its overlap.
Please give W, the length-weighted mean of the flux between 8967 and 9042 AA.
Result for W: 25.9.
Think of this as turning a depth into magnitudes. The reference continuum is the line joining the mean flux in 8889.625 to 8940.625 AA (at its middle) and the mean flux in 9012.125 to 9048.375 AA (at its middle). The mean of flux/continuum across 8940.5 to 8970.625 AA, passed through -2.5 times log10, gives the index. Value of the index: 0.05 mag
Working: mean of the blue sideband 23.2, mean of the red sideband 25.8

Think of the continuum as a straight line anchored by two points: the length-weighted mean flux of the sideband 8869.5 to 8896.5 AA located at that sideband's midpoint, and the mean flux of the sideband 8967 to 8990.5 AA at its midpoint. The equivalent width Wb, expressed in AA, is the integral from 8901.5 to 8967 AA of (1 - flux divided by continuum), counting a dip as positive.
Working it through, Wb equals -1.2 AA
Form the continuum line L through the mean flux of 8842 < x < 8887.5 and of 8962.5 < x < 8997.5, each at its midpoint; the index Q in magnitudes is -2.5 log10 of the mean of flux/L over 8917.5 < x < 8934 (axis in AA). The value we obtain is -0.062 mag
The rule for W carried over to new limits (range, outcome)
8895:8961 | 23.2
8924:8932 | 24.2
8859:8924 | 21.3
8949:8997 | 24.9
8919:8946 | 23.6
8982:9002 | 26.4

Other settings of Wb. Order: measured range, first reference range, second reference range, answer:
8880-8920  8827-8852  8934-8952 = 2.7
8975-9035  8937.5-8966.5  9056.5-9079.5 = -4.0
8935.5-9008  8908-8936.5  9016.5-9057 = 0.6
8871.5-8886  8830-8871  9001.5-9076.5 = 2.6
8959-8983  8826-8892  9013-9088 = 0.7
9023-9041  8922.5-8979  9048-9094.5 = 0.0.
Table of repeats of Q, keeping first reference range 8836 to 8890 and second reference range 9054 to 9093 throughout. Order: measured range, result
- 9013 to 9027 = 0.03 mag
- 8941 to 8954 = 0.06 mag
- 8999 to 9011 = -0.12 mag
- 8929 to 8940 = -0.05 mag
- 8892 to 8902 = 0.09 mag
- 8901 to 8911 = 0.02 mag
